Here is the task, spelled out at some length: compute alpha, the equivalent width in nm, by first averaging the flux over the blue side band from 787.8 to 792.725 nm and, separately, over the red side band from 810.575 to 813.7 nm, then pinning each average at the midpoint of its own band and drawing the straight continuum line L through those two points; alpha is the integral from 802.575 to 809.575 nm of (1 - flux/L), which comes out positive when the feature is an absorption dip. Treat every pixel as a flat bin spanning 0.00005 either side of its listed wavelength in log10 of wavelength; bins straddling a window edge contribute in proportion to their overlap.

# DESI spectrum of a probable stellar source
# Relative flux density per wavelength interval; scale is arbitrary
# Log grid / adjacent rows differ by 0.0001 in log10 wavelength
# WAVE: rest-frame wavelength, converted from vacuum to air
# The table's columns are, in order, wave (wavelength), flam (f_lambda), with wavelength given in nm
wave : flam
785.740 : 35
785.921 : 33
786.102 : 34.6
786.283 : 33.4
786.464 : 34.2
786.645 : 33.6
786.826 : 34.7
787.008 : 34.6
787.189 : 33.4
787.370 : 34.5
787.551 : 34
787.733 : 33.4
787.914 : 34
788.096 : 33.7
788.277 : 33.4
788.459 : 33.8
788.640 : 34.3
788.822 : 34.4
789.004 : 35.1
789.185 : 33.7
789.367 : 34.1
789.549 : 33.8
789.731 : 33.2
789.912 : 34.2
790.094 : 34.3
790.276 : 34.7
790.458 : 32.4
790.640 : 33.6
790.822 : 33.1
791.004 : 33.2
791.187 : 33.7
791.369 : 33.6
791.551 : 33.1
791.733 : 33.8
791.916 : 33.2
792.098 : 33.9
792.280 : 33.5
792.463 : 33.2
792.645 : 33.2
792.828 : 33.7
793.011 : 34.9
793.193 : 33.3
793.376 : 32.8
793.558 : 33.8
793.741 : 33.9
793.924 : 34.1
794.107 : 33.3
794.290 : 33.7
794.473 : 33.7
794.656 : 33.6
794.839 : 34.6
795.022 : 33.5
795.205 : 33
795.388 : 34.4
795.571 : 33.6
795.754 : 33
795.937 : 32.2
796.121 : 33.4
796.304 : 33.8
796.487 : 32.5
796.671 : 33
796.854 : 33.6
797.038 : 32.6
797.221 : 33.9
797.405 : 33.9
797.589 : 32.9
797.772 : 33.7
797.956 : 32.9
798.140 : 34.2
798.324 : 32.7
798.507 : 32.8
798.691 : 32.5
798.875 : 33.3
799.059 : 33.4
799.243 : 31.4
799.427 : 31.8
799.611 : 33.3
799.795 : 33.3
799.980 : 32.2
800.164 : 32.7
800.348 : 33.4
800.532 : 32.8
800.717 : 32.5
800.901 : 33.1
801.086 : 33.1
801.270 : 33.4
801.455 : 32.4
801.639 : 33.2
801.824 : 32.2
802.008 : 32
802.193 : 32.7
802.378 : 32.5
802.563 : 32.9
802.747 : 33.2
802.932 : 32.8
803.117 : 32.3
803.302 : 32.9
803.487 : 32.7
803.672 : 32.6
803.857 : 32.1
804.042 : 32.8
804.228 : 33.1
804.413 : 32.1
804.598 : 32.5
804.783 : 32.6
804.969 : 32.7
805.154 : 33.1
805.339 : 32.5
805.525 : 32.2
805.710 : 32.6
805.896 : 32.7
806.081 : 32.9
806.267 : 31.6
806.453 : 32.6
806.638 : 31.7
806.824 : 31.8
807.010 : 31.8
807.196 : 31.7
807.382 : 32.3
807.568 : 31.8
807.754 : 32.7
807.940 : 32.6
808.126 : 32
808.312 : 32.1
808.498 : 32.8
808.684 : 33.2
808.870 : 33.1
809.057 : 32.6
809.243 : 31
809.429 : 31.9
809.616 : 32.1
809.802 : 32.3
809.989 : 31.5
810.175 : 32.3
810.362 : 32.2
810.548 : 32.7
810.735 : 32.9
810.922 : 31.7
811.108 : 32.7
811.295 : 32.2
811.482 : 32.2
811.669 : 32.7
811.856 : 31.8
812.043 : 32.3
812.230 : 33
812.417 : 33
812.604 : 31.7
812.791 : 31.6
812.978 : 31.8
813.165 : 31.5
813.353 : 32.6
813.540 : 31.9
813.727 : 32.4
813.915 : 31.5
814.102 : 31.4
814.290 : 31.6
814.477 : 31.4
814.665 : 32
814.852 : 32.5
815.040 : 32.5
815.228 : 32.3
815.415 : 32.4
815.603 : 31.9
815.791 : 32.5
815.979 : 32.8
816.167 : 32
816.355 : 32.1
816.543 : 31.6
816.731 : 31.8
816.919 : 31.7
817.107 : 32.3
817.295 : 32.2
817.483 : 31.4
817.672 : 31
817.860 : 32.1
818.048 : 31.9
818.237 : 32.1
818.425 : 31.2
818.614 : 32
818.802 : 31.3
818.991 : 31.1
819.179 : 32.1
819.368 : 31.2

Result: 0.05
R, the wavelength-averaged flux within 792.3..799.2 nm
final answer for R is 33.4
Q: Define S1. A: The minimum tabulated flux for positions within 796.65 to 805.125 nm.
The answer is 31.4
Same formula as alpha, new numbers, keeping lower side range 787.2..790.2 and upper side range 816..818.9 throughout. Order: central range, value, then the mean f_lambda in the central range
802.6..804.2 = 0.01 nm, 32.7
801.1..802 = 0.01 nm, 32.8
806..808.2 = 0.03 nm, 32.1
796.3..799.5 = 0.02 nm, 33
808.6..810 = 0.01 nm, 32.2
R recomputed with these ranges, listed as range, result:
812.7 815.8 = 32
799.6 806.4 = 32.7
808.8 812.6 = 32.3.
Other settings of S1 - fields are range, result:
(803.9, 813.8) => 31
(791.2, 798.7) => 32.2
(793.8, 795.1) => 33.3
